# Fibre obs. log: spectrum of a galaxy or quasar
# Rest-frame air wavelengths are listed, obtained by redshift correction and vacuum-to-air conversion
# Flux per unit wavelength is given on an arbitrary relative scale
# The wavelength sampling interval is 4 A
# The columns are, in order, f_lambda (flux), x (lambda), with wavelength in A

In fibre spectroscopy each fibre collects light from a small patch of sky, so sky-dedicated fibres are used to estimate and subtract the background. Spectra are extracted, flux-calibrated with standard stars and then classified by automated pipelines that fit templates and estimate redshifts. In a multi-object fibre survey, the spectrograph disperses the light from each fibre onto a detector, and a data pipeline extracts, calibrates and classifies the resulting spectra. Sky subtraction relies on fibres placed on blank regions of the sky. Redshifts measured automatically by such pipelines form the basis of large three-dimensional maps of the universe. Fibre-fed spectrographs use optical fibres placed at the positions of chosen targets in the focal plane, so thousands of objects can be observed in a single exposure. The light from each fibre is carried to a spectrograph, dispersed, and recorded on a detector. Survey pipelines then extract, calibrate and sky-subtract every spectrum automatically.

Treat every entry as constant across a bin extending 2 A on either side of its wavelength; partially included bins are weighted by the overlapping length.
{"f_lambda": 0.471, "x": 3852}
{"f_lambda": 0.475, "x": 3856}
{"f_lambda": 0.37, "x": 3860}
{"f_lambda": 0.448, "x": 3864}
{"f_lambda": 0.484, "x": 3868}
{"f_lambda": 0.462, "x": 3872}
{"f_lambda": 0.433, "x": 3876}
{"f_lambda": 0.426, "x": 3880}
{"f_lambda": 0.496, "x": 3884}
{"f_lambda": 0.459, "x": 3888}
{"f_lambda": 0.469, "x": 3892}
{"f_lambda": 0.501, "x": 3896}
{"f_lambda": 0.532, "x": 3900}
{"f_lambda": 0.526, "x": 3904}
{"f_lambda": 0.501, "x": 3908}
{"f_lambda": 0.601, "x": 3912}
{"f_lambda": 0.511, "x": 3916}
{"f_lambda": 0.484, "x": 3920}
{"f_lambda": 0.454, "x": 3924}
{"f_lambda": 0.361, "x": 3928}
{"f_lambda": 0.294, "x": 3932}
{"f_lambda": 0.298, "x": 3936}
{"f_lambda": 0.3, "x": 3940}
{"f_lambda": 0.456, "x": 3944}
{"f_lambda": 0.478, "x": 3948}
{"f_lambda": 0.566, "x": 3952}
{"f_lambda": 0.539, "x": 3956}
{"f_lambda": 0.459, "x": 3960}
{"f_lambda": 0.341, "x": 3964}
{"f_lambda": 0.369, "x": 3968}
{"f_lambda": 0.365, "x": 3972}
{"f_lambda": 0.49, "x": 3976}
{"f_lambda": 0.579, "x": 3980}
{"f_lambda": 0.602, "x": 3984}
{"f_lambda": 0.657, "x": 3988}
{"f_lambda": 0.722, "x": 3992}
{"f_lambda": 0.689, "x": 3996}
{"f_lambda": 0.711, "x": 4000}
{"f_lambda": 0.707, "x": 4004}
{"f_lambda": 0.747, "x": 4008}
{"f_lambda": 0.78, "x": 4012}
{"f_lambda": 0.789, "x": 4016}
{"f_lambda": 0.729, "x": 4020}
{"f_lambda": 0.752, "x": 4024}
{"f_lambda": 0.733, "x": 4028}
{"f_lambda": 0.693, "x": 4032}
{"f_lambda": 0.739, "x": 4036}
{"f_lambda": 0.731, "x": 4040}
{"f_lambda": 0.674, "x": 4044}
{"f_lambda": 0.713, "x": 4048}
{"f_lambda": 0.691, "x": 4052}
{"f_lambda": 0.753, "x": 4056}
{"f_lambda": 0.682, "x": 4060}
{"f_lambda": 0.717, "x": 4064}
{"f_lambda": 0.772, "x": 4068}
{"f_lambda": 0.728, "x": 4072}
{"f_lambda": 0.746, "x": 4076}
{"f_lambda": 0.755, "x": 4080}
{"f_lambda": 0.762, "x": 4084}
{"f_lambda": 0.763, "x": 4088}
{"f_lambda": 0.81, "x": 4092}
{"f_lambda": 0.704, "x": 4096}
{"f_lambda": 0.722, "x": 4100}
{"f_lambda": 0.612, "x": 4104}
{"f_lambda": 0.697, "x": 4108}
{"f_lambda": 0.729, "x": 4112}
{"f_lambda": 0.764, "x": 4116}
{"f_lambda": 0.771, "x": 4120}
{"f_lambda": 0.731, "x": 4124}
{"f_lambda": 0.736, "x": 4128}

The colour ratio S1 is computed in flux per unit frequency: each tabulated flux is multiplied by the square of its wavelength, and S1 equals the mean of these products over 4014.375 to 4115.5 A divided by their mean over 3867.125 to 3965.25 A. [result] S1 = 1.7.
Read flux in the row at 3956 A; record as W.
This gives 0.539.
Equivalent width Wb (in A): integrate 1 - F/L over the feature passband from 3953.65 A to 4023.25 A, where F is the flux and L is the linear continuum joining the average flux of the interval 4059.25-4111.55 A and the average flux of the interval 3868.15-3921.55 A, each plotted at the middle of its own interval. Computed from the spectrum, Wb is 0.7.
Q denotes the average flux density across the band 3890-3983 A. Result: 0.457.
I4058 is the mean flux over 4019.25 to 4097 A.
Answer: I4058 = 0.733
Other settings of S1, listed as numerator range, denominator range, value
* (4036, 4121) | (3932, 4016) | 1.41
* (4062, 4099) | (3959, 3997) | 1.50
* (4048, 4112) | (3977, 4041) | 1.07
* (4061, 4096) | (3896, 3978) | 1.80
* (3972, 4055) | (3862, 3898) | 1.59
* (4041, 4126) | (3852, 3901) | 1.75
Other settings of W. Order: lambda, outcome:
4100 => 0.722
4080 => 0.755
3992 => 0.722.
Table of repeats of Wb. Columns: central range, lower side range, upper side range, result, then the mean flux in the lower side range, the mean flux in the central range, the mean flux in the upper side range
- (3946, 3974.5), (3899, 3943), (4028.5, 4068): 4.1 A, 0.44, 0.446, 0.714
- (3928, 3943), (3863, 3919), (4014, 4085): 6.5 A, 0.49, 0.316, 0.731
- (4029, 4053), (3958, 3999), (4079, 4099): -1.8 A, 0.532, 0.709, 0.757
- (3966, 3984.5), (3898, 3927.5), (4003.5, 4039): 5.0 A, 0.508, 0.471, 0.742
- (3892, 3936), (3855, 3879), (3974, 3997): 3.6 A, 0.443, 0.468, 0.62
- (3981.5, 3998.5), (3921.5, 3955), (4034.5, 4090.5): -3.9 A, 0.406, 0.666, 0.731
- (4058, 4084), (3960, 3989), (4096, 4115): -4.0 A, 0.478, 0.736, 0.695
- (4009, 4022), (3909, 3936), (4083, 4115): -3.8 A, 0.441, 0.765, 0.725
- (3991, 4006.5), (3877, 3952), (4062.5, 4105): -2.9 A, 0.455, 0.708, 0.739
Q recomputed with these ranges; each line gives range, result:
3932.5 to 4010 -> 0.526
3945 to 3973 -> 0.449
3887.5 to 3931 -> 0.487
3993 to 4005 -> 0.704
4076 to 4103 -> 0.747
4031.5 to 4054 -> 0.708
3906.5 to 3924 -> 0.517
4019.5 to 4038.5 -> 0.729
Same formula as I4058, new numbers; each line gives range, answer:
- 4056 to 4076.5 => 0.73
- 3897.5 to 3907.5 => 0.523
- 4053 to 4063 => 0.715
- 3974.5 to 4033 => 0.694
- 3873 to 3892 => 0.456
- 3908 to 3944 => 0.42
